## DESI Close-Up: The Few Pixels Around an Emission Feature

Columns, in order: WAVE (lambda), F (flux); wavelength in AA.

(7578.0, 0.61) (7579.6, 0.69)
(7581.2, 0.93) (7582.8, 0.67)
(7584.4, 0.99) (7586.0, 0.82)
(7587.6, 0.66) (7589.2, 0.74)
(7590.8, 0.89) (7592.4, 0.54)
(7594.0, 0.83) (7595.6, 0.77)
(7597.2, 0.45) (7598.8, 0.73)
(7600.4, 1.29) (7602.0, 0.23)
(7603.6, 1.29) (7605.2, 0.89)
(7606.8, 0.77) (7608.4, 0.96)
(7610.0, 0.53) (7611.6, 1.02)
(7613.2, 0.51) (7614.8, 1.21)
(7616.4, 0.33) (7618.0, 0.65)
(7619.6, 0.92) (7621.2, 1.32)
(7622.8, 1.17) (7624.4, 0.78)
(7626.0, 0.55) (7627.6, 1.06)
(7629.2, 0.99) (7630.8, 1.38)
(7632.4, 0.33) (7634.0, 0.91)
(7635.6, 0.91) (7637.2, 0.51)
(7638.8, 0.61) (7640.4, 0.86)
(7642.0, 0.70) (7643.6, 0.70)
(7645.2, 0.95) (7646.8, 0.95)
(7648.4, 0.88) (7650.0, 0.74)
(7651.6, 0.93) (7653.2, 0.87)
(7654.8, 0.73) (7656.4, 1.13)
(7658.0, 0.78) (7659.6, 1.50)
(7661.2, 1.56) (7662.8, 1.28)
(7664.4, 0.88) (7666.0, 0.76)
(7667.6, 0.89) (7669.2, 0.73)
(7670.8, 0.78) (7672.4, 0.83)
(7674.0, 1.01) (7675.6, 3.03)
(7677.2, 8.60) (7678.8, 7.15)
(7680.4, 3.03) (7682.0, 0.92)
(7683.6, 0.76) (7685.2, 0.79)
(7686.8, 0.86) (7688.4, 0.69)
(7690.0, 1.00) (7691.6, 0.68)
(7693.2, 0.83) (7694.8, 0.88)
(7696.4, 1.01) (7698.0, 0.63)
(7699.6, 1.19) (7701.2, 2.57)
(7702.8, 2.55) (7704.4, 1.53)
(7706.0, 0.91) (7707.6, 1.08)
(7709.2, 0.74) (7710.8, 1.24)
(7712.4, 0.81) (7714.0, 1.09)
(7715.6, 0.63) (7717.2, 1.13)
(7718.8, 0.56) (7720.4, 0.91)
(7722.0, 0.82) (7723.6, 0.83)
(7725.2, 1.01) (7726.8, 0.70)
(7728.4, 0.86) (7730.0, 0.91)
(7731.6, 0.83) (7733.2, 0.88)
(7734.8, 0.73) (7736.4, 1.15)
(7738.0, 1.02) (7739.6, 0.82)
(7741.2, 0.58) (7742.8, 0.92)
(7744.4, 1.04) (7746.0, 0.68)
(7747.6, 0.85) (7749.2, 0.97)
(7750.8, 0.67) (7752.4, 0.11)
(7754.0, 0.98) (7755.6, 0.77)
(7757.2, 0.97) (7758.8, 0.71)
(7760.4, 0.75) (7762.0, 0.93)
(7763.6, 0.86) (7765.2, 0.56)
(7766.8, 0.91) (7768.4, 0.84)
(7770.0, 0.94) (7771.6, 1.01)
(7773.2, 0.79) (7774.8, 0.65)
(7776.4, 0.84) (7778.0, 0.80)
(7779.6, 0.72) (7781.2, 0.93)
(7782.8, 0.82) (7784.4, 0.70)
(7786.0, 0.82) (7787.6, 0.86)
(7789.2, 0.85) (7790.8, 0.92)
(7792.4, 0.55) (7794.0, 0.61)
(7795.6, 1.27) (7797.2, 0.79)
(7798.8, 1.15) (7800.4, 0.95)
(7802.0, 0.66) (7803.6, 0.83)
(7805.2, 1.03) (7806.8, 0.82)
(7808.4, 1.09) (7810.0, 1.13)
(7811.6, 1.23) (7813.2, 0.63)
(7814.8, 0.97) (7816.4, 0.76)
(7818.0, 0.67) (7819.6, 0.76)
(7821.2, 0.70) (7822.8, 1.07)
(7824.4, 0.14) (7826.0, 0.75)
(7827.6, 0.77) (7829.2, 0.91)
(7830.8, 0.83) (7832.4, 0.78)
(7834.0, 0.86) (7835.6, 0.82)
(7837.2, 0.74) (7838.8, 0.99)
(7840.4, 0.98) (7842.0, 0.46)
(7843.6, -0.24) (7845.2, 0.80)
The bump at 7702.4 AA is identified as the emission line [N II]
